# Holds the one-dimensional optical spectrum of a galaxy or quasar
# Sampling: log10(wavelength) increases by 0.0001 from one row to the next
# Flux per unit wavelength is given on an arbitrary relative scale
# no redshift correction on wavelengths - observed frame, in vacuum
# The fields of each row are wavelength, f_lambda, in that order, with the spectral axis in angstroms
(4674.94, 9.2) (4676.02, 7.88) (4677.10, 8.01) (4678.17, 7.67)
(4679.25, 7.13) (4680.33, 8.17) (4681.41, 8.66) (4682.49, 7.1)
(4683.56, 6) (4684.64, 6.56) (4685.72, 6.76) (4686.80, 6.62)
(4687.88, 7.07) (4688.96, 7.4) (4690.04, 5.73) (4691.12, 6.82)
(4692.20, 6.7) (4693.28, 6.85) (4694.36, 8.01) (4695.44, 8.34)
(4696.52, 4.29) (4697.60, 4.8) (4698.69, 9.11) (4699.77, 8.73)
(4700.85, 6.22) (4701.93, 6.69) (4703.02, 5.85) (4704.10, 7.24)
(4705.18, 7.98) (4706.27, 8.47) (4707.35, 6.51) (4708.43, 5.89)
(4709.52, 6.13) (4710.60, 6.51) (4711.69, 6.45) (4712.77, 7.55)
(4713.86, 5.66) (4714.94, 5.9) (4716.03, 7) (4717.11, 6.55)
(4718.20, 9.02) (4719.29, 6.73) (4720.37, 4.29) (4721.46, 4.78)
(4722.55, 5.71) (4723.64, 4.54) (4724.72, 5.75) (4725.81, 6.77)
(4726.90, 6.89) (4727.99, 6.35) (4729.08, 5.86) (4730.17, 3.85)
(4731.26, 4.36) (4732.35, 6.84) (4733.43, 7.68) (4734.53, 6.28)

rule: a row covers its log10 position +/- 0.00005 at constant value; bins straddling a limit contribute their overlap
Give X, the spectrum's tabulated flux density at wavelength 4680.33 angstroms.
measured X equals 8.17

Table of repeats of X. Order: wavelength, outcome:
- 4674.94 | 9.2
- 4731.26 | 4.36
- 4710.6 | 6.51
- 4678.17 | 7.67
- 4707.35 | 6.51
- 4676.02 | 7.88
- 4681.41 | 8.66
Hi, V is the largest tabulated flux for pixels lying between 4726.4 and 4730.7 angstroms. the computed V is 6.89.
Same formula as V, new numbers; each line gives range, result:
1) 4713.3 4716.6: 7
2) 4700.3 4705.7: 7.98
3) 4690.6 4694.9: 8.01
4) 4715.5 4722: 9.02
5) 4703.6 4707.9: 8.47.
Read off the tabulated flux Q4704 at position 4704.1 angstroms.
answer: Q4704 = 7.24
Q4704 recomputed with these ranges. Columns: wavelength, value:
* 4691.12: 6.82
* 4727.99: 6.35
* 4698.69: 9.11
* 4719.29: 6.73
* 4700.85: 6.22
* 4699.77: 8.73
